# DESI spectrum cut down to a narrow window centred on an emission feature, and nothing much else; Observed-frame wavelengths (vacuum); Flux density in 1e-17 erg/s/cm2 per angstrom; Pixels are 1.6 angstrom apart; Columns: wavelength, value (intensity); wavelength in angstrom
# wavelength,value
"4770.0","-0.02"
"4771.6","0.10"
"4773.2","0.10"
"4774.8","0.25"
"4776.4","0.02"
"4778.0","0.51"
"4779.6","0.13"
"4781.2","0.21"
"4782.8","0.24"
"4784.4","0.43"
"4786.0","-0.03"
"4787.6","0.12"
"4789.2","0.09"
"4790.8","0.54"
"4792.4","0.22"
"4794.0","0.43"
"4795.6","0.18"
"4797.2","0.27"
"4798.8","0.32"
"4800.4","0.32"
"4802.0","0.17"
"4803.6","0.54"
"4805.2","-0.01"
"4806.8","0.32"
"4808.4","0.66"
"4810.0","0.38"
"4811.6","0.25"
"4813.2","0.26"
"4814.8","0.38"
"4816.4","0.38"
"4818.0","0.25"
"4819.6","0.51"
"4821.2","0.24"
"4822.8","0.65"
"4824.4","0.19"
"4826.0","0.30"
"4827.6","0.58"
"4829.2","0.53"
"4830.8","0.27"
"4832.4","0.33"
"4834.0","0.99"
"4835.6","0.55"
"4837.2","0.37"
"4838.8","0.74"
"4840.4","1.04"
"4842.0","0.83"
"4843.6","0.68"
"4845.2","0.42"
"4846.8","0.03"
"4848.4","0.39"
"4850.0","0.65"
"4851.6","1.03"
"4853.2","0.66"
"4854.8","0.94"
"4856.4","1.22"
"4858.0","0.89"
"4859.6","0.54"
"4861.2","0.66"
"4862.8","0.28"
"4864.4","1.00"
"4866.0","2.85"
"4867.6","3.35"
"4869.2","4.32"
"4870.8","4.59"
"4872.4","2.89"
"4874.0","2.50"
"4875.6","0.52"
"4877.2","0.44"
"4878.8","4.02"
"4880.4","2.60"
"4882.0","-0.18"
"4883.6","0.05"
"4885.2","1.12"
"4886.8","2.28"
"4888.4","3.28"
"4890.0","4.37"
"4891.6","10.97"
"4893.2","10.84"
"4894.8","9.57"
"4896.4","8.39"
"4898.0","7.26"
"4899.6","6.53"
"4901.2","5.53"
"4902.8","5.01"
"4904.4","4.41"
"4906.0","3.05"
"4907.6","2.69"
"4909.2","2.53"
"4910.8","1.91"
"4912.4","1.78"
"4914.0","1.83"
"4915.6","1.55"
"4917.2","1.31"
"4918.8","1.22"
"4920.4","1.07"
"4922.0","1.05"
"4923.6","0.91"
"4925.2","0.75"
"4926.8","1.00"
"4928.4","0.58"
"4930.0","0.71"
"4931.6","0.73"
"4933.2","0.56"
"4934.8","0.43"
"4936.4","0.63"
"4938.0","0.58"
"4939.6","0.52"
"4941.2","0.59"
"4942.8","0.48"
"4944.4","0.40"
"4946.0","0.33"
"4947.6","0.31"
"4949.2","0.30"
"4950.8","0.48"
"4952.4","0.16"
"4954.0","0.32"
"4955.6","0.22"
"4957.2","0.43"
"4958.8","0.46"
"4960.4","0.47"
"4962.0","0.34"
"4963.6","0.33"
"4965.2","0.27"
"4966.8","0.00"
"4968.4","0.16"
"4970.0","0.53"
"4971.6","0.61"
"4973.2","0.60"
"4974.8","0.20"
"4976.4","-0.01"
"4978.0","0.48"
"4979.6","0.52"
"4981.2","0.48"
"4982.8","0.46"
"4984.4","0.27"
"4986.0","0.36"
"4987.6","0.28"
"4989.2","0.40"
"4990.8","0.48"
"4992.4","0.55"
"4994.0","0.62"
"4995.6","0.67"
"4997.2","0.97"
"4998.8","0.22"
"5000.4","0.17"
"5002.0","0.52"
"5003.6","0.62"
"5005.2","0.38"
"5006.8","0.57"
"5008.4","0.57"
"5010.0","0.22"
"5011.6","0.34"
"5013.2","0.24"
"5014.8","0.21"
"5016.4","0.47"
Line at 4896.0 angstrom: Lyman alpha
